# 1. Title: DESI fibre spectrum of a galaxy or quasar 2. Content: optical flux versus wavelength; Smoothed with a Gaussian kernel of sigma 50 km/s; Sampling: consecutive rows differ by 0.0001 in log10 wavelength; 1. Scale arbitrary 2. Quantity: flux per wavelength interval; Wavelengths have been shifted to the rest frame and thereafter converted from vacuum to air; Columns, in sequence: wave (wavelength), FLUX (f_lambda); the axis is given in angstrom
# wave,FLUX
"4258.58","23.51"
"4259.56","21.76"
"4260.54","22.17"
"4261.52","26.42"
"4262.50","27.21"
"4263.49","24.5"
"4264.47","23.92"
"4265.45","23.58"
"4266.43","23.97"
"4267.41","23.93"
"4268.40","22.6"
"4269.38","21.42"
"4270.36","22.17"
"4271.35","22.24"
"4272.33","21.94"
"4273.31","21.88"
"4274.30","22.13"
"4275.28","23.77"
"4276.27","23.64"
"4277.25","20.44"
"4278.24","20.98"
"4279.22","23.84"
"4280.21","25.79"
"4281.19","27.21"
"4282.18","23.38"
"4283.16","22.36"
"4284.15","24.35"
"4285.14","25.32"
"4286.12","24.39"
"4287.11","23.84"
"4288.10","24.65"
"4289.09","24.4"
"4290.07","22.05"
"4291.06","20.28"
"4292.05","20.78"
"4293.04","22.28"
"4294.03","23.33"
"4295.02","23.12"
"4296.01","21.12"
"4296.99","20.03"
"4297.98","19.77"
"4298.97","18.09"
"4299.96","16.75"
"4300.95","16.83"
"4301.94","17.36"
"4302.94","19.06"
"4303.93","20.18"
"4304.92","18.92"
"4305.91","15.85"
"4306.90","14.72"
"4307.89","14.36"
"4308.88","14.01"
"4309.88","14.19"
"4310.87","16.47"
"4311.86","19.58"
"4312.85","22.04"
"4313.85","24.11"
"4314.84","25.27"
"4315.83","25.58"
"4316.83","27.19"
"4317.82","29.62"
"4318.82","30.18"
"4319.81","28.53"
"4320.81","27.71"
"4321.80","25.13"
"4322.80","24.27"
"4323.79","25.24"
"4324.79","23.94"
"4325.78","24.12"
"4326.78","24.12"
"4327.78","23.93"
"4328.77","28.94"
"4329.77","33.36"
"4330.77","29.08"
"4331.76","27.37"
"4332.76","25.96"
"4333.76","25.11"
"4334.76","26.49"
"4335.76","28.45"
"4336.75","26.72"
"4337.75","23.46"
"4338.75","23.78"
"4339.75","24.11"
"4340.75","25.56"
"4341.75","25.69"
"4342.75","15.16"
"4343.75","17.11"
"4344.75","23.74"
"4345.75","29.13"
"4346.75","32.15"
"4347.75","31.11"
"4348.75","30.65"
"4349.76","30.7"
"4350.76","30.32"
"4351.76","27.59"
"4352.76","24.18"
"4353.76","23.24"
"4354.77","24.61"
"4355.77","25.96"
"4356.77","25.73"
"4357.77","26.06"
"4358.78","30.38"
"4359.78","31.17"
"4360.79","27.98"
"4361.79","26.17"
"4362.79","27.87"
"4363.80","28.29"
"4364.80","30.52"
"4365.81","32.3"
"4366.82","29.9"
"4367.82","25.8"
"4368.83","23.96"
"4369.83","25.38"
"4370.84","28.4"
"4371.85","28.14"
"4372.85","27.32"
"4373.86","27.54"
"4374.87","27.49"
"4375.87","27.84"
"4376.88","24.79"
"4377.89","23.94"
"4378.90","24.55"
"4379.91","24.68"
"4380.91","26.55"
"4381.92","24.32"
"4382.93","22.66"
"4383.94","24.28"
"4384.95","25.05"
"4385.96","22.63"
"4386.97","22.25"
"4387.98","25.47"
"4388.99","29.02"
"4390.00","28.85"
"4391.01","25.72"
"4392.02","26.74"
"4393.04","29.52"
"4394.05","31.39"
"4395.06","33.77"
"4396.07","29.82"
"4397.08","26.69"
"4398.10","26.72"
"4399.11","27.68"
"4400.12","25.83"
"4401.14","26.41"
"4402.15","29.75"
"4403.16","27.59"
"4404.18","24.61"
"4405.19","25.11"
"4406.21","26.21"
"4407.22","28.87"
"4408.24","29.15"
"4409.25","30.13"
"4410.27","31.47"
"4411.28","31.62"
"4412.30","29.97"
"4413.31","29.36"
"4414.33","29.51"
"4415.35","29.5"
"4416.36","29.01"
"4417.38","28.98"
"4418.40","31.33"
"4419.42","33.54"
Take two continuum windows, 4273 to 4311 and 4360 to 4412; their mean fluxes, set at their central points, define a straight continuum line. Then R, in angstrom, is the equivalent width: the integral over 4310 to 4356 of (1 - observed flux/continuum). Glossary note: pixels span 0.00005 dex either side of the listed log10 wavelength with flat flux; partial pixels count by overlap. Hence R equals -4.0 angstrom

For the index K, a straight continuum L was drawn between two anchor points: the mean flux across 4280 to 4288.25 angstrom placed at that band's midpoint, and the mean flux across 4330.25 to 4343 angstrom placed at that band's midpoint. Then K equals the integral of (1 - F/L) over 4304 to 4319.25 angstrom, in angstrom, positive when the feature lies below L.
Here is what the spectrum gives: 2.6 angstrom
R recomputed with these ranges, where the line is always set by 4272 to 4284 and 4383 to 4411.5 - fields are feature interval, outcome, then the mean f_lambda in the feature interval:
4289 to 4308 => 3.5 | 19.5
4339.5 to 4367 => -1.2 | 27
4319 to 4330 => -0.6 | 26.2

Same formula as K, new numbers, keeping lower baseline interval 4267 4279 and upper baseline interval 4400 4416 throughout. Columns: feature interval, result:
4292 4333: 2.9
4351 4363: -0.3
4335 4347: 0.4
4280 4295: -0.4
